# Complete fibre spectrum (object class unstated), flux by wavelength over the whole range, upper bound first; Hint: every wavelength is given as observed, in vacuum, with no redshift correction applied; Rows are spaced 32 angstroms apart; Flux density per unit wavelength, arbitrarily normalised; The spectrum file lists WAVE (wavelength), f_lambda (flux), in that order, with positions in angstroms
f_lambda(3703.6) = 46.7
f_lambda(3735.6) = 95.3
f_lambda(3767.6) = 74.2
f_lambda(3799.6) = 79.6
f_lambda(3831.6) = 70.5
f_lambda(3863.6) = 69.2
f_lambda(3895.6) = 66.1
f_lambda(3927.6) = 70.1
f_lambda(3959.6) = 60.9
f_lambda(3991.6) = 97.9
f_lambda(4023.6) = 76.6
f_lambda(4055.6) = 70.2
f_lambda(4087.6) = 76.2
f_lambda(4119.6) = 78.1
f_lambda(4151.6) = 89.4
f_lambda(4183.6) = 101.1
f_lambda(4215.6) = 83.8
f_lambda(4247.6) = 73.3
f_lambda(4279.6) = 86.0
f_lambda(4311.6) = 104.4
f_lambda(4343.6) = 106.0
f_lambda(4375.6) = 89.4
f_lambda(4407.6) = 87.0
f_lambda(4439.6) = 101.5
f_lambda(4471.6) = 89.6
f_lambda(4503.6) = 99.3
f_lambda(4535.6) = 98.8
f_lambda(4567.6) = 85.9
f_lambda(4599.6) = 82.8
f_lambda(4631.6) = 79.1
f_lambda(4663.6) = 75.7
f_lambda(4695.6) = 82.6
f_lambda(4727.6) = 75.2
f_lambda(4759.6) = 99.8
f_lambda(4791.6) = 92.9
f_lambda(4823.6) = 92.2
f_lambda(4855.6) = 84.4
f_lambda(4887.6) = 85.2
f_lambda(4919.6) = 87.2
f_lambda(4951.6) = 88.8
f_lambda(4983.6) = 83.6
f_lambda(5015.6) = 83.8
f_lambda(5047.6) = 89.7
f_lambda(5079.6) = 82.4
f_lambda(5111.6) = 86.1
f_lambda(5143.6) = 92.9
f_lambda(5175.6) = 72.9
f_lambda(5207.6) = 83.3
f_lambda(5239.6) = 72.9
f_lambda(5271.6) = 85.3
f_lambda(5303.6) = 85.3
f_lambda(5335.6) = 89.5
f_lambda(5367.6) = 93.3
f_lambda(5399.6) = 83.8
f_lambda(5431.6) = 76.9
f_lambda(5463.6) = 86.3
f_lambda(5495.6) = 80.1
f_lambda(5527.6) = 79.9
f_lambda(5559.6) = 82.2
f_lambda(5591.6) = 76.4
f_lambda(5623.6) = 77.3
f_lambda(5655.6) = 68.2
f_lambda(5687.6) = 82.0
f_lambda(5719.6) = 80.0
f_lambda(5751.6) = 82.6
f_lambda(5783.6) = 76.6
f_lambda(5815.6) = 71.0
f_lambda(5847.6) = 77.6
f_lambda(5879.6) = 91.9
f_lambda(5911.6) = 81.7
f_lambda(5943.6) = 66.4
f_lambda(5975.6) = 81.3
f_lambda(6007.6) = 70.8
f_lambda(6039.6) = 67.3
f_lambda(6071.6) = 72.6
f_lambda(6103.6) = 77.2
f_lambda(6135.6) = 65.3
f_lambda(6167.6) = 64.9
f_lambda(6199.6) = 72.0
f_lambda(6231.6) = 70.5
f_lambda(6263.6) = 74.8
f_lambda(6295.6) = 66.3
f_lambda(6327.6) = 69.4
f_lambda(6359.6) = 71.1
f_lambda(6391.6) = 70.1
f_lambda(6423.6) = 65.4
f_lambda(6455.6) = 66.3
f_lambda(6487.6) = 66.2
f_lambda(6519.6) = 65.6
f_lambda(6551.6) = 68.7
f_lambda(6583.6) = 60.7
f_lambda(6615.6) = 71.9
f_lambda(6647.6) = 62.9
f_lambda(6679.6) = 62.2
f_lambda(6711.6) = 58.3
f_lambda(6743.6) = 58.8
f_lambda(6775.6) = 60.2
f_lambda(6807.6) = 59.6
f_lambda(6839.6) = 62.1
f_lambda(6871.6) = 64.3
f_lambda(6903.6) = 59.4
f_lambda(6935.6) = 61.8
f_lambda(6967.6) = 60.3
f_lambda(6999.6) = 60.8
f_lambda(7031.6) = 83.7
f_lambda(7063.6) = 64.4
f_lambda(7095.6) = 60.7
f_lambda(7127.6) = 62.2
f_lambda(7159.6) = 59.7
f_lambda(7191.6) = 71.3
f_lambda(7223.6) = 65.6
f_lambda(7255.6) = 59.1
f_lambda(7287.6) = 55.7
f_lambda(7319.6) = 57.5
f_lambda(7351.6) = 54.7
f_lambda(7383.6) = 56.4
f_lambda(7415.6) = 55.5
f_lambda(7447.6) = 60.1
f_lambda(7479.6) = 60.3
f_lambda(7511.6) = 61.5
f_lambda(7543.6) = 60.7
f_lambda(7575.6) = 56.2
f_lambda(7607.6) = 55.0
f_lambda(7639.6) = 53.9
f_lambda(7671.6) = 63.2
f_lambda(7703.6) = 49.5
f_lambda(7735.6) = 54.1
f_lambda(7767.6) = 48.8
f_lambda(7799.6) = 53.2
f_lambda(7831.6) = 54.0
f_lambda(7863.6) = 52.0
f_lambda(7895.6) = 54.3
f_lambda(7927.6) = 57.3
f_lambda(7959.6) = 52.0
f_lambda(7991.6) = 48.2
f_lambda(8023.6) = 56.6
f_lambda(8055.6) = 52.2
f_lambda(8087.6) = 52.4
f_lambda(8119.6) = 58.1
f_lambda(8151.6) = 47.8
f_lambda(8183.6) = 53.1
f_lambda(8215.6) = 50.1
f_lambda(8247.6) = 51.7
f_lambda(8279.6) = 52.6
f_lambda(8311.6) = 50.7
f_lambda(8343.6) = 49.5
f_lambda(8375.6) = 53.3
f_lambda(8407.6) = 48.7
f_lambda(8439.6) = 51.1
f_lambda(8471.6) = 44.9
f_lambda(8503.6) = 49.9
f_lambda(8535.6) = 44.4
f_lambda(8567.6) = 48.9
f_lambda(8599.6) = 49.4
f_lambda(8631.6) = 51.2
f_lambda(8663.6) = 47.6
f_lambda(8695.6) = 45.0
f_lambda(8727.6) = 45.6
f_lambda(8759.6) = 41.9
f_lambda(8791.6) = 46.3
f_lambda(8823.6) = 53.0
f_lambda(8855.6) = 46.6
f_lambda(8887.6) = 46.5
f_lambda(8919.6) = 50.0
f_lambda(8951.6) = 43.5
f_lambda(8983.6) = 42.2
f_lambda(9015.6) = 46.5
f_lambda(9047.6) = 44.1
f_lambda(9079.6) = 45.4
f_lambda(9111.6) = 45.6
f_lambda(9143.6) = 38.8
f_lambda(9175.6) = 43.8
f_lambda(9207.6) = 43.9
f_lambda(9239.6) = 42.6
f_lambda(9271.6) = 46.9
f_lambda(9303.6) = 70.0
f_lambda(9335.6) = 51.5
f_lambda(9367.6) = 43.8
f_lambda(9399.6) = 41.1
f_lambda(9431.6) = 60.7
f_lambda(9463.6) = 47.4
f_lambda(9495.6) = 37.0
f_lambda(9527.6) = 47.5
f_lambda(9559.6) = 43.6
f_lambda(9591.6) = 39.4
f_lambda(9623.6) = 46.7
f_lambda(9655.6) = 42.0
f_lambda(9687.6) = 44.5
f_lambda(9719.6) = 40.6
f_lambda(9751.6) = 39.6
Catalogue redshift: 0.072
